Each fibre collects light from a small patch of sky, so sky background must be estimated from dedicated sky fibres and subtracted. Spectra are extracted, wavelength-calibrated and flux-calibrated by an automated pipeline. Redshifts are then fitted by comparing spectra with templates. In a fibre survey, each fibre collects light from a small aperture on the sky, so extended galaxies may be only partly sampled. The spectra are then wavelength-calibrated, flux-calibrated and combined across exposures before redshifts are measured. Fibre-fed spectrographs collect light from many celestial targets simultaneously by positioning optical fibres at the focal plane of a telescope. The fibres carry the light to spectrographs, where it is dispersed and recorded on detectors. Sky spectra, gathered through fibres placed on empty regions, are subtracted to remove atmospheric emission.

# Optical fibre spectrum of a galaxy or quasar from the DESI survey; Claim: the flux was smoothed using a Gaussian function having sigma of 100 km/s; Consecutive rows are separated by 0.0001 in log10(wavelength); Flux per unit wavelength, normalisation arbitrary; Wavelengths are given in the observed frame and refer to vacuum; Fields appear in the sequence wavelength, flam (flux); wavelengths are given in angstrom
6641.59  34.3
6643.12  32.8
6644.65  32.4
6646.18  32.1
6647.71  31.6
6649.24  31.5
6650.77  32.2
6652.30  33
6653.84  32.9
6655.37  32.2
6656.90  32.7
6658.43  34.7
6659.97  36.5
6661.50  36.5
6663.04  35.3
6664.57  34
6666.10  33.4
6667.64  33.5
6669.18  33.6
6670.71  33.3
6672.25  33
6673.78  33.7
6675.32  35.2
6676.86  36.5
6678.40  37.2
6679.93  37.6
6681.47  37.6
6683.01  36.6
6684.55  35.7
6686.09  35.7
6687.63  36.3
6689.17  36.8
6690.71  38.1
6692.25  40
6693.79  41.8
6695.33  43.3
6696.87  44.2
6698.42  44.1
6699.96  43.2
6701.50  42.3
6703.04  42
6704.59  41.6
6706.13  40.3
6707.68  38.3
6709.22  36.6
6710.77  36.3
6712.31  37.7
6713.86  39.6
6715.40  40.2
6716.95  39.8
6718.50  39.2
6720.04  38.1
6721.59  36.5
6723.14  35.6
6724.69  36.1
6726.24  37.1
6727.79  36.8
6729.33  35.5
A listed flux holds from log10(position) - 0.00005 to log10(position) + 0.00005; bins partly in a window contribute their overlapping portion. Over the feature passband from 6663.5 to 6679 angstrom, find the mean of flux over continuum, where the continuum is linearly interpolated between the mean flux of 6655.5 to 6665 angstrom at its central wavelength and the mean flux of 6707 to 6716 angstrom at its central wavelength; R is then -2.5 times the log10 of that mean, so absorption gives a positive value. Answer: 0.037 mag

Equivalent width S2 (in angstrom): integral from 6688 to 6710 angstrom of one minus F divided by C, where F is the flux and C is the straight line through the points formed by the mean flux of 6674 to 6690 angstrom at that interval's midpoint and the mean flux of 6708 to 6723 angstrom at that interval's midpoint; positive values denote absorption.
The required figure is -2.1 angstrom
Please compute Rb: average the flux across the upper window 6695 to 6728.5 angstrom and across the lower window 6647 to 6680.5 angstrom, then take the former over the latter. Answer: 1.2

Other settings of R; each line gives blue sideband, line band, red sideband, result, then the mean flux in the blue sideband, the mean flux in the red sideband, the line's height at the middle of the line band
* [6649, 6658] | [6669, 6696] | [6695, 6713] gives 0.01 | 32.6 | 40.8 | 37.3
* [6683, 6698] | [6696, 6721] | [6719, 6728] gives -0.07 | 39.1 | 36.8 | 37.8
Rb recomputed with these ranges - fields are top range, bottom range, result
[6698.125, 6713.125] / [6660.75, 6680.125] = 1.15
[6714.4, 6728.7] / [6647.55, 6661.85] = 1.13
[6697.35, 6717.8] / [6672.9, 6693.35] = 1.09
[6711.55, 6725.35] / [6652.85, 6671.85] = 1.12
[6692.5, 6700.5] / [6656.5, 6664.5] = 1.23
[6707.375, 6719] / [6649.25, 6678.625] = 1.13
